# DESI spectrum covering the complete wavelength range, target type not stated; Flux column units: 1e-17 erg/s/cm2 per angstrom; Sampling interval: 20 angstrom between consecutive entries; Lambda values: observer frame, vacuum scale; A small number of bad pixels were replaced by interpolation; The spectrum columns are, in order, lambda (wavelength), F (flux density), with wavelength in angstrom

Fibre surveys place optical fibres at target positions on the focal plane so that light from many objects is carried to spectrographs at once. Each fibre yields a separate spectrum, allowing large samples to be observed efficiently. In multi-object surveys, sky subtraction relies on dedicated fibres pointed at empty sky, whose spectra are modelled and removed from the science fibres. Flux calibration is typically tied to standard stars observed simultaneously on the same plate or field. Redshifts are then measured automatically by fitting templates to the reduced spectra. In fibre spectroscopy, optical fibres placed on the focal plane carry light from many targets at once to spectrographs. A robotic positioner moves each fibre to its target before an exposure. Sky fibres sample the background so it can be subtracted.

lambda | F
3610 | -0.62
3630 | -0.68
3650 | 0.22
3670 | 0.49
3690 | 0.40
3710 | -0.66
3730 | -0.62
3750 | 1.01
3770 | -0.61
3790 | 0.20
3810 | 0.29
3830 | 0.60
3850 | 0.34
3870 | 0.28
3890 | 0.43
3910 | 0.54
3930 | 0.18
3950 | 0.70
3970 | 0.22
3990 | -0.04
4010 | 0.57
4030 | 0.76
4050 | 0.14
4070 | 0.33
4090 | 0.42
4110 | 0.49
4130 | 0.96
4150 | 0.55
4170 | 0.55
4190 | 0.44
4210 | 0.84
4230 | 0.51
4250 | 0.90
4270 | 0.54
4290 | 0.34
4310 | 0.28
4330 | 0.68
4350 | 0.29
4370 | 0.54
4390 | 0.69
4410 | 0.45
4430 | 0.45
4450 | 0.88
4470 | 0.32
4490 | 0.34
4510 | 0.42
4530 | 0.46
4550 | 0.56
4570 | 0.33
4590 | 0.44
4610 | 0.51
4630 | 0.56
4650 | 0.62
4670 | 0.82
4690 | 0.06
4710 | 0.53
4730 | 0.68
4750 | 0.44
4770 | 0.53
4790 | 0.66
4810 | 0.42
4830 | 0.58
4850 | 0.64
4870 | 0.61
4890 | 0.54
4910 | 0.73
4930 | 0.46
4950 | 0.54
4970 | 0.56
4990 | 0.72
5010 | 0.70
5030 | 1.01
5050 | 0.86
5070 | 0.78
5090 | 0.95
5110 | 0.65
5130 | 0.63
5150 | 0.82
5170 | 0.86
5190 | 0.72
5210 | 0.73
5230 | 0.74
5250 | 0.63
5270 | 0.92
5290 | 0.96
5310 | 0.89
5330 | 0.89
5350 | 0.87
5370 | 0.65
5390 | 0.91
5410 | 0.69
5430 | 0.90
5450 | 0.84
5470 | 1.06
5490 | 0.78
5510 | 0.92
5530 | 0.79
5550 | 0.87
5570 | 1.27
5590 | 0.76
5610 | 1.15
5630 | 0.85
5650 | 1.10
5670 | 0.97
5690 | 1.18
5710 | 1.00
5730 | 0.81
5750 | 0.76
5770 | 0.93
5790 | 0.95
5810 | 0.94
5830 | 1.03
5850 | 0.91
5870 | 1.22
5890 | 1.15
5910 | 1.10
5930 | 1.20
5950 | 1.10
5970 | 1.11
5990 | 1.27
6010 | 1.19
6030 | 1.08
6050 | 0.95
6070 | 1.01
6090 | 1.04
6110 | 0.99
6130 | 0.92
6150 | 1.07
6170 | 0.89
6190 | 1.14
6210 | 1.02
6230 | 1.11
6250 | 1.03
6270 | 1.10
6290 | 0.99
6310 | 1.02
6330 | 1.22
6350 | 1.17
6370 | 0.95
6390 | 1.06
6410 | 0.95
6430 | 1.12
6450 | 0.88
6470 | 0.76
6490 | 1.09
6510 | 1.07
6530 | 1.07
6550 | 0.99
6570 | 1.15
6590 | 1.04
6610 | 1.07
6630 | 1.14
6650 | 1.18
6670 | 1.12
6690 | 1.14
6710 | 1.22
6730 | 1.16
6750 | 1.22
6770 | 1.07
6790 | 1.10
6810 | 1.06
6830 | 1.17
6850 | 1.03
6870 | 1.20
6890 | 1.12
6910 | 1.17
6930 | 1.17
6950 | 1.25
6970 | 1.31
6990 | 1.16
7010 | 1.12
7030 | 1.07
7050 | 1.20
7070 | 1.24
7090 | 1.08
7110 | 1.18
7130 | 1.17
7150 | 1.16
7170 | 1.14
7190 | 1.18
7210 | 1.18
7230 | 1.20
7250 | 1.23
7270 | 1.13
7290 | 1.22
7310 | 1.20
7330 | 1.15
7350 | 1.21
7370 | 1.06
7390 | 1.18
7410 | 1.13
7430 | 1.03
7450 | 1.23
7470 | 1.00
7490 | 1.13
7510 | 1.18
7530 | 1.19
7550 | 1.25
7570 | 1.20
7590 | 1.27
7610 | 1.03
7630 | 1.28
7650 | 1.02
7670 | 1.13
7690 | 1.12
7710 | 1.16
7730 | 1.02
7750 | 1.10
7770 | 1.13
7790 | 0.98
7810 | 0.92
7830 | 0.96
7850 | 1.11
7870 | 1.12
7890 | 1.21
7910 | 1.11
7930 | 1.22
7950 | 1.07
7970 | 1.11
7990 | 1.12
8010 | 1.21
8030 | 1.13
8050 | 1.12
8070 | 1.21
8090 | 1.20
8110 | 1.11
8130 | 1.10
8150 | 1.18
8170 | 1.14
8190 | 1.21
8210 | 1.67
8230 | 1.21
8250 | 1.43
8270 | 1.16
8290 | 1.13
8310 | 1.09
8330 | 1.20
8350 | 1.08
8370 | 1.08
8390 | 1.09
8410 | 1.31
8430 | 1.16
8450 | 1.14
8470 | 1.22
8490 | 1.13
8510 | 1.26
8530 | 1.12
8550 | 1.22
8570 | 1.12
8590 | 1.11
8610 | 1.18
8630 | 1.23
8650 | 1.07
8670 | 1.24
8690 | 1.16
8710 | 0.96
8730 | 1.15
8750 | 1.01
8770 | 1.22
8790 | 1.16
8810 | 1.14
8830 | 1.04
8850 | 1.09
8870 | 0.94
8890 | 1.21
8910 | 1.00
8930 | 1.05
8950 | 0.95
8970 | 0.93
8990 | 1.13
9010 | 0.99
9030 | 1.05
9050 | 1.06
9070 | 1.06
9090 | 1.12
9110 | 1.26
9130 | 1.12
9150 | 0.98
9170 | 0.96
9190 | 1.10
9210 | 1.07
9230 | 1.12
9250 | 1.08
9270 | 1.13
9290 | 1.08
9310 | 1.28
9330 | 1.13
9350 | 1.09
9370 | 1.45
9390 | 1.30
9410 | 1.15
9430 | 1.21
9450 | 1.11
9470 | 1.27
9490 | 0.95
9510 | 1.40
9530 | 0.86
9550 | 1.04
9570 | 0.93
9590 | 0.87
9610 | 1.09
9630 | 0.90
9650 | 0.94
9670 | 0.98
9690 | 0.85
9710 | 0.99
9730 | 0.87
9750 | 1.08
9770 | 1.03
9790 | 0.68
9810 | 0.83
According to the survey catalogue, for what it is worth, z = 0.25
